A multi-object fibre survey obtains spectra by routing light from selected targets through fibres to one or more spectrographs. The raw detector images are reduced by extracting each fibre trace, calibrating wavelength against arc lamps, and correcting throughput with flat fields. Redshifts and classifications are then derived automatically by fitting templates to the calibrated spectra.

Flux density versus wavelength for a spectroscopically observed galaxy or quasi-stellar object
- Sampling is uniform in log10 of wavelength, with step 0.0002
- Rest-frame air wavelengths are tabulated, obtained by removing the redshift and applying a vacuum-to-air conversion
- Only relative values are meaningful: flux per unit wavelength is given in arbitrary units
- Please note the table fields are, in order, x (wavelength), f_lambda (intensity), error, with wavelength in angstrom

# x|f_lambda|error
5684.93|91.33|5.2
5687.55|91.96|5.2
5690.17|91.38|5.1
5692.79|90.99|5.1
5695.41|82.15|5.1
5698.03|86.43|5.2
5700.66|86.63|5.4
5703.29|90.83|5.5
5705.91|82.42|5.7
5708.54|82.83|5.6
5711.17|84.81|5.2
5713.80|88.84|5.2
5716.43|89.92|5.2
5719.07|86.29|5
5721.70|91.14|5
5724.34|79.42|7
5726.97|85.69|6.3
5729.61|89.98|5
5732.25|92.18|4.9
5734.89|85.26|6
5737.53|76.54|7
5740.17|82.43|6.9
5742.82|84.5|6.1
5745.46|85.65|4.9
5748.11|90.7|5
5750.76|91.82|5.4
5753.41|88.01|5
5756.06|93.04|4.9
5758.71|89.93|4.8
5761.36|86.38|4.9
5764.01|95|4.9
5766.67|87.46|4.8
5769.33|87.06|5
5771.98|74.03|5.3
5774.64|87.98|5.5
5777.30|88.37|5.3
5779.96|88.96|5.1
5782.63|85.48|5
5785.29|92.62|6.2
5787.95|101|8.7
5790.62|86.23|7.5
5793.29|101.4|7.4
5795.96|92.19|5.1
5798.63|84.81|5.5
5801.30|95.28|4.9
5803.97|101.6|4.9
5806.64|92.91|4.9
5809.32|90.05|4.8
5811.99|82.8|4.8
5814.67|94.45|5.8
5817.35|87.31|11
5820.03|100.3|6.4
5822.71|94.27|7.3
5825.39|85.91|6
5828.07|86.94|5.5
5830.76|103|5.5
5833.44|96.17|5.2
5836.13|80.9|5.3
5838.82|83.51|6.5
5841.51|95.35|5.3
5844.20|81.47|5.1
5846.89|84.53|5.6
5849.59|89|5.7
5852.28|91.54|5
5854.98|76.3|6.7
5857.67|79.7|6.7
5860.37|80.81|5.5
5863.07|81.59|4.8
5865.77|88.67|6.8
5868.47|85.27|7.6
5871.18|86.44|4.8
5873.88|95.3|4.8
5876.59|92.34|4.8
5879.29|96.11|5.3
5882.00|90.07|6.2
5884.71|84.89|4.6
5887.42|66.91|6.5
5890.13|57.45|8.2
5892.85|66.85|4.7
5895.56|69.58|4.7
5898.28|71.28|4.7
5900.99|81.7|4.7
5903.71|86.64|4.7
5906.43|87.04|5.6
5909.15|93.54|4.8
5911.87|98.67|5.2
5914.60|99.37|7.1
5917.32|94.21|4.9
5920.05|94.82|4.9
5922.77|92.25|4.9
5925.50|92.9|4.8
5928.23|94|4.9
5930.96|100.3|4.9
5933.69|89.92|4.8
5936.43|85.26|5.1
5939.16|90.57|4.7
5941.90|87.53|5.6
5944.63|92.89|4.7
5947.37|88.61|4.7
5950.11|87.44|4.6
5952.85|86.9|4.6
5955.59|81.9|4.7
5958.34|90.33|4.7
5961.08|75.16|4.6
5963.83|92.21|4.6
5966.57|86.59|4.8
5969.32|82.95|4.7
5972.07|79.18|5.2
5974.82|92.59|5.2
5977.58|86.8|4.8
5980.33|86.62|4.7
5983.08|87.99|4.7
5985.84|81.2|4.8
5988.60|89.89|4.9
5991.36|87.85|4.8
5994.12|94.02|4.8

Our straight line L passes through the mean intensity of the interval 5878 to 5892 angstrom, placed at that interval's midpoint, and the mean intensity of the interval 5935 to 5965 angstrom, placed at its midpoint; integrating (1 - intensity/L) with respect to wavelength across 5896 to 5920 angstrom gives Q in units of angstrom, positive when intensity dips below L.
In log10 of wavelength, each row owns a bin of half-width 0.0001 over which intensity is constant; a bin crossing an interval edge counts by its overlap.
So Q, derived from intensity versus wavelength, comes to -2.06 angstrom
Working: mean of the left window 78.5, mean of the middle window 88.6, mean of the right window 87.1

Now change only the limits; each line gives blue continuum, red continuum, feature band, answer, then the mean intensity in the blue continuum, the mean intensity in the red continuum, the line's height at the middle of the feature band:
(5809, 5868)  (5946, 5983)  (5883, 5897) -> 2.80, 87.9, 86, 87.1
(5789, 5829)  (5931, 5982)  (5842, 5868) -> 1.80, 91.9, 87.2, 90.4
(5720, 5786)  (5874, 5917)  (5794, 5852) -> -3.67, 87.1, 83.5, 85.3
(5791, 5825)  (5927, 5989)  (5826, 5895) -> 4.78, 92.7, 87.6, 90.9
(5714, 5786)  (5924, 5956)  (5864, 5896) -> 2.58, 87.2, 90.1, 89.2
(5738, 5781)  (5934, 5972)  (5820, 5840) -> -0.86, 87.4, 86.6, 87.1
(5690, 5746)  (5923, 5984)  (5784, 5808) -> -2.05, 86.1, 88.2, 86.8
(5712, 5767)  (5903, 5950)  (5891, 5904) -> 2.54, 87.6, 92.2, 91.5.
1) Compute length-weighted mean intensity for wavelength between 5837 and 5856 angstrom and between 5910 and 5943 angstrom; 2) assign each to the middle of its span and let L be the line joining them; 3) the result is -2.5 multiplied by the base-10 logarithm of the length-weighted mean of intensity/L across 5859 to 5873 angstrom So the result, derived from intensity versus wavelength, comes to 0.04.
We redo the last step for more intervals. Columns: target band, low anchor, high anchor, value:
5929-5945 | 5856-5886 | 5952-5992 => -0.06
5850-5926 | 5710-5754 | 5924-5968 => 0.04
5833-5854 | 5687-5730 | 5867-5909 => -0.05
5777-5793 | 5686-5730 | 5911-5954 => -0.03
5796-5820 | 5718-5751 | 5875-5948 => -0.06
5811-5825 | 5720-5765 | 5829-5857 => -0.05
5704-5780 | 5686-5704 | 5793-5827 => 0.04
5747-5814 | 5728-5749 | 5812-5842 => -0.02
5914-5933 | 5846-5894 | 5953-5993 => -0.13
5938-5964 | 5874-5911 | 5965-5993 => -0.03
